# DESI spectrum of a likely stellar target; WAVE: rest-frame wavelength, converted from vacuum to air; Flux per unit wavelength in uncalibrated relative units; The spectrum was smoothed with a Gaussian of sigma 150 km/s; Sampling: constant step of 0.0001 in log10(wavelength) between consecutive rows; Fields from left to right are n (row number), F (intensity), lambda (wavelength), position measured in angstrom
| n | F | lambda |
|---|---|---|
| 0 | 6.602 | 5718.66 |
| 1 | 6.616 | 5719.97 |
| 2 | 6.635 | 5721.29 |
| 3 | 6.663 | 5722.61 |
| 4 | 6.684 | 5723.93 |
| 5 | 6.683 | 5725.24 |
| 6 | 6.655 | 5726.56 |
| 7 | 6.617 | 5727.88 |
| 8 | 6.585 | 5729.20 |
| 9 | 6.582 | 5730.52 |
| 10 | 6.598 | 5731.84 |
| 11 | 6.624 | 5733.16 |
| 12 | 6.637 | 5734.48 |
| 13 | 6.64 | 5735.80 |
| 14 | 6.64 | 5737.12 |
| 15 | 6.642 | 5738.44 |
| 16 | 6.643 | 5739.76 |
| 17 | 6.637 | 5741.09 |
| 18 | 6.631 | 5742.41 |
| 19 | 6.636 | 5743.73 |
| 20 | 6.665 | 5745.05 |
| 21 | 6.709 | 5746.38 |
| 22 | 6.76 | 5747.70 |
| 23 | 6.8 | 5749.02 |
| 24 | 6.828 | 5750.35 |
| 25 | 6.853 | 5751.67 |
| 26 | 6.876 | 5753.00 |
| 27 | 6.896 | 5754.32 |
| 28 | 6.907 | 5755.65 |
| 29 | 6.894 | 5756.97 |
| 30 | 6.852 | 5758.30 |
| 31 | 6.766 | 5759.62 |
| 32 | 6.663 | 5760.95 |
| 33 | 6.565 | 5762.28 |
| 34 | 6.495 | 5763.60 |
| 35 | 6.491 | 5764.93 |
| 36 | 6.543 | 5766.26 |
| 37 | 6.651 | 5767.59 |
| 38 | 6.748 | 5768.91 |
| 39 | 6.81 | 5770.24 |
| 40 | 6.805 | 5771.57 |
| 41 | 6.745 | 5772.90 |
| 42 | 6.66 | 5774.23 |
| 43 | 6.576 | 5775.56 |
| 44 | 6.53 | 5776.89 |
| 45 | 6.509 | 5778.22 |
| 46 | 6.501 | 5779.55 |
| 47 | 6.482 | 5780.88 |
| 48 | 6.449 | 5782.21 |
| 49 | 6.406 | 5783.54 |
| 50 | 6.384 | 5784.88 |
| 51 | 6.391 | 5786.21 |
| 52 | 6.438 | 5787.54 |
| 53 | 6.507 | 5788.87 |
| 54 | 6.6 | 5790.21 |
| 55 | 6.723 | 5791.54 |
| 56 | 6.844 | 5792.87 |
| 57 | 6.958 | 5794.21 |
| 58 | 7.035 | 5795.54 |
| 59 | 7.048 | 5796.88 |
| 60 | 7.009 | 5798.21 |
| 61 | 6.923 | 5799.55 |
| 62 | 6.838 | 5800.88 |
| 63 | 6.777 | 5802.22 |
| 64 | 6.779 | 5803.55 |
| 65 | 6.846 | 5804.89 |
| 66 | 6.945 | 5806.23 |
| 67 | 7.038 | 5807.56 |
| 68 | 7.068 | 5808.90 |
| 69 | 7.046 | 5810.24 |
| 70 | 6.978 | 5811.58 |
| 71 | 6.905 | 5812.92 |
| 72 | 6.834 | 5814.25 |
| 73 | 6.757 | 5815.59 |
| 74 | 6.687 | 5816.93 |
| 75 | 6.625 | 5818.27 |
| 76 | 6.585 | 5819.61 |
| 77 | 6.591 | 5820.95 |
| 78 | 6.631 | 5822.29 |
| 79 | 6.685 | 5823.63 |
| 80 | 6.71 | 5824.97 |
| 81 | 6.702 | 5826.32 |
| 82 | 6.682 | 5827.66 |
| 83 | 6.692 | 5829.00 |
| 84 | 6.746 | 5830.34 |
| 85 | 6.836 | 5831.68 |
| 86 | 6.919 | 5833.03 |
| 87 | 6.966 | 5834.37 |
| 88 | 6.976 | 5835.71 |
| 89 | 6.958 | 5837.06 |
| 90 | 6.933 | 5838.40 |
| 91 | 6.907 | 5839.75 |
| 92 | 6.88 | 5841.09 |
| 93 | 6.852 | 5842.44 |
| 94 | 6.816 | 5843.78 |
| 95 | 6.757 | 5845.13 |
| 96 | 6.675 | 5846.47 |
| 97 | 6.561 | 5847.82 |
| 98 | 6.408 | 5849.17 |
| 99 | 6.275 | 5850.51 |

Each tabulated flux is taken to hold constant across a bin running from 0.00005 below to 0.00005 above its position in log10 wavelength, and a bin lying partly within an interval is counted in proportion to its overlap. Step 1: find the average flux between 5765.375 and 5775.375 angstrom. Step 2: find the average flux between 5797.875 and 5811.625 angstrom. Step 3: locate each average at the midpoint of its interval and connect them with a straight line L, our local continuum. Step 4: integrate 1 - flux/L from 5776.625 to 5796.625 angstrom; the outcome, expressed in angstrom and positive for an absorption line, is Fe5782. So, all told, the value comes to 0.6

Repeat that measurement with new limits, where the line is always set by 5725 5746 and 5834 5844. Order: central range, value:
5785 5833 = 0.4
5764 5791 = 0.7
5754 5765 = -0.1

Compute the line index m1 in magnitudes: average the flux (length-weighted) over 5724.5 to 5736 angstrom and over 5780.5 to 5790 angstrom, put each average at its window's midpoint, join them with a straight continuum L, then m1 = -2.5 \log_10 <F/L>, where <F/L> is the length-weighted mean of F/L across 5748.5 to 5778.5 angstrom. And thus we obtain -0.03 mag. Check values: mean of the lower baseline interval 6.63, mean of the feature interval 6.72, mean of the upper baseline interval 6.44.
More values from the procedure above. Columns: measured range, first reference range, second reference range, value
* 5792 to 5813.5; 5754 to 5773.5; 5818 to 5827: -0.04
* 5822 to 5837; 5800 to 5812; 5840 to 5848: 0.01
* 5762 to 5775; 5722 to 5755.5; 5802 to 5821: 0.02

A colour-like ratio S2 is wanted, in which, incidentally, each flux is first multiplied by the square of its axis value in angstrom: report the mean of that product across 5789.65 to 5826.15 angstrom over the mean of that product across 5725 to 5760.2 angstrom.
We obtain 1.04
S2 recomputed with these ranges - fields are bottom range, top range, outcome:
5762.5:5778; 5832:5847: 1.06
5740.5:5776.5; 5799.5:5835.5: 1.03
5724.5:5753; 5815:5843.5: 1.05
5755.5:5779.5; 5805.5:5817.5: 1.05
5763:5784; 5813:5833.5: 1.04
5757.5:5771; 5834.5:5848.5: 1.05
